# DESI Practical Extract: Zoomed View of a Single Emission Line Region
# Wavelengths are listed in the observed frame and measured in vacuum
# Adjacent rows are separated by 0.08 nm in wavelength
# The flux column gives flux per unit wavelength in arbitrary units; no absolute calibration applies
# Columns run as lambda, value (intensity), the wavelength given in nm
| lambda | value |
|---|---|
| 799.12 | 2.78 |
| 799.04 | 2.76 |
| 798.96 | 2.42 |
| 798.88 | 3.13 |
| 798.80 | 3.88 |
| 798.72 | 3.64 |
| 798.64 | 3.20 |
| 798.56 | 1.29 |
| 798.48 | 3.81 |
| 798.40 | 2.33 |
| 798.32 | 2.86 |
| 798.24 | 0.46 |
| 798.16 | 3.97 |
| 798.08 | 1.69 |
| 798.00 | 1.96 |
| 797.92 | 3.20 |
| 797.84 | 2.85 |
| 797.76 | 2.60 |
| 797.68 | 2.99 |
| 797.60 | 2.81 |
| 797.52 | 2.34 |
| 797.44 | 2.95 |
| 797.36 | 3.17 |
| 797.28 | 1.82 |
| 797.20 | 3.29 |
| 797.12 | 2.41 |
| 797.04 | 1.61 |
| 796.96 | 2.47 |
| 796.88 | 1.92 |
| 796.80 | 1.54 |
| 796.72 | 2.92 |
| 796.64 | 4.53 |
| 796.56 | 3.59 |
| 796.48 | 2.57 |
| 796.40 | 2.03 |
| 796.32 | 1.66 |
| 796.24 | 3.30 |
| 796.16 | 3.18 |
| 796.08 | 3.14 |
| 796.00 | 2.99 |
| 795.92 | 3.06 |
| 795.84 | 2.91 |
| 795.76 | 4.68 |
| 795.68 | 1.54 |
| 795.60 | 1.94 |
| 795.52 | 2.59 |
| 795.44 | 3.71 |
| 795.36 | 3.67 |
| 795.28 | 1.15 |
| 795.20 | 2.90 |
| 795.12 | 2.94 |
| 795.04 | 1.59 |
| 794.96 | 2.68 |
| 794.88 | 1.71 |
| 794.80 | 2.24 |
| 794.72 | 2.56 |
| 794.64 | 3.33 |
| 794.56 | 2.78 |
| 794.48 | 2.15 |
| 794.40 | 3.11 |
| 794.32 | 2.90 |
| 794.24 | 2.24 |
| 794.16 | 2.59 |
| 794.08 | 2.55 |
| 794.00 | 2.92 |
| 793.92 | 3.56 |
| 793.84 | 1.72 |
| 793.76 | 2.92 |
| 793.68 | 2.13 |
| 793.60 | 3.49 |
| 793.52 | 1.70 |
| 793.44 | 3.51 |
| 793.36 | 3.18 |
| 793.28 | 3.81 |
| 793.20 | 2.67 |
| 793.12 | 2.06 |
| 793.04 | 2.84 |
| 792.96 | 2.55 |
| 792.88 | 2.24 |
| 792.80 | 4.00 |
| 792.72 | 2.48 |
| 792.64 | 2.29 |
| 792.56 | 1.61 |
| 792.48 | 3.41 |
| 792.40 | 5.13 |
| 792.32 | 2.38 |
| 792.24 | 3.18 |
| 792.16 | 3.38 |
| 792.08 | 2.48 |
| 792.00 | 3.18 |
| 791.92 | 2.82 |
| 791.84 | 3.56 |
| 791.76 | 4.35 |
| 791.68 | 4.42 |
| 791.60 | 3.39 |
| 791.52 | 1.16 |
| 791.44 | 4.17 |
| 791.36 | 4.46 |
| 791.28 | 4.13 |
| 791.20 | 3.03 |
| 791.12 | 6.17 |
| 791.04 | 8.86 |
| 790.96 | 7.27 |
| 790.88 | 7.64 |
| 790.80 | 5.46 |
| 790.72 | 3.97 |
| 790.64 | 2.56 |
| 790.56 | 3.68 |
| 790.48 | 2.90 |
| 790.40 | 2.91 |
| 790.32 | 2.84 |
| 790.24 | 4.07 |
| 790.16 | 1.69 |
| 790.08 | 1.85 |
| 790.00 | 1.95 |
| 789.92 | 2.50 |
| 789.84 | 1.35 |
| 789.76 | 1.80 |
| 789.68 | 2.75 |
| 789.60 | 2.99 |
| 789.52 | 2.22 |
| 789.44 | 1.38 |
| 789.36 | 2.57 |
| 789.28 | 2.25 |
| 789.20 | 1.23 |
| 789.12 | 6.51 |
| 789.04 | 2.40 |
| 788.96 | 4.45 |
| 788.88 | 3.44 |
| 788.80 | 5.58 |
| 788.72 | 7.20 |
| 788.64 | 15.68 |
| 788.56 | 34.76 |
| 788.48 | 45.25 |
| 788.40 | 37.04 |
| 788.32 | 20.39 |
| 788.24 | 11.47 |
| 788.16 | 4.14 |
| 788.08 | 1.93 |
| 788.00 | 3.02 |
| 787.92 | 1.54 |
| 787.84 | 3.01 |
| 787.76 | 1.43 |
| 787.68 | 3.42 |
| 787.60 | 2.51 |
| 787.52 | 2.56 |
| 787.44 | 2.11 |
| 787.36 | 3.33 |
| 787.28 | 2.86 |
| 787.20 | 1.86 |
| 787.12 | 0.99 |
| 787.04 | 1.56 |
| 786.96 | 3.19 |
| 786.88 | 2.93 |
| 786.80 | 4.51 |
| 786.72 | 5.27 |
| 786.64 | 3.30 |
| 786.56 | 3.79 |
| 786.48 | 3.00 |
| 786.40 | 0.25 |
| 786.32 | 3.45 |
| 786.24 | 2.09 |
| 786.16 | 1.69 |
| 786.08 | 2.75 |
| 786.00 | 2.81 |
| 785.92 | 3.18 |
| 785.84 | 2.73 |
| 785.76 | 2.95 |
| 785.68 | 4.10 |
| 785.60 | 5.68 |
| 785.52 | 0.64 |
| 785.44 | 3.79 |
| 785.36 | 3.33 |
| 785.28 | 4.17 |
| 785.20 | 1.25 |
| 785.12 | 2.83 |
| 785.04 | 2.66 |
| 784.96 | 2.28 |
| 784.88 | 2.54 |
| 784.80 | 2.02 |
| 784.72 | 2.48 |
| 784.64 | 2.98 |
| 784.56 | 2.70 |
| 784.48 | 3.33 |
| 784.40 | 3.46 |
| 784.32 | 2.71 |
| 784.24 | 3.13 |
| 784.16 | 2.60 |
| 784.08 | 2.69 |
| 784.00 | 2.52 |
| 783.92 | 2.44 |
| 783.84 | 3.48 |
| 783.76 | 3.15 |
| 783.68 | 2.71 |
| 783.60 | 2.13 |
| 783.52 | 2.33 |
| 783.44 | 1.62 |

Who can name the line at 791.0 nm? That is [N II] 6583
